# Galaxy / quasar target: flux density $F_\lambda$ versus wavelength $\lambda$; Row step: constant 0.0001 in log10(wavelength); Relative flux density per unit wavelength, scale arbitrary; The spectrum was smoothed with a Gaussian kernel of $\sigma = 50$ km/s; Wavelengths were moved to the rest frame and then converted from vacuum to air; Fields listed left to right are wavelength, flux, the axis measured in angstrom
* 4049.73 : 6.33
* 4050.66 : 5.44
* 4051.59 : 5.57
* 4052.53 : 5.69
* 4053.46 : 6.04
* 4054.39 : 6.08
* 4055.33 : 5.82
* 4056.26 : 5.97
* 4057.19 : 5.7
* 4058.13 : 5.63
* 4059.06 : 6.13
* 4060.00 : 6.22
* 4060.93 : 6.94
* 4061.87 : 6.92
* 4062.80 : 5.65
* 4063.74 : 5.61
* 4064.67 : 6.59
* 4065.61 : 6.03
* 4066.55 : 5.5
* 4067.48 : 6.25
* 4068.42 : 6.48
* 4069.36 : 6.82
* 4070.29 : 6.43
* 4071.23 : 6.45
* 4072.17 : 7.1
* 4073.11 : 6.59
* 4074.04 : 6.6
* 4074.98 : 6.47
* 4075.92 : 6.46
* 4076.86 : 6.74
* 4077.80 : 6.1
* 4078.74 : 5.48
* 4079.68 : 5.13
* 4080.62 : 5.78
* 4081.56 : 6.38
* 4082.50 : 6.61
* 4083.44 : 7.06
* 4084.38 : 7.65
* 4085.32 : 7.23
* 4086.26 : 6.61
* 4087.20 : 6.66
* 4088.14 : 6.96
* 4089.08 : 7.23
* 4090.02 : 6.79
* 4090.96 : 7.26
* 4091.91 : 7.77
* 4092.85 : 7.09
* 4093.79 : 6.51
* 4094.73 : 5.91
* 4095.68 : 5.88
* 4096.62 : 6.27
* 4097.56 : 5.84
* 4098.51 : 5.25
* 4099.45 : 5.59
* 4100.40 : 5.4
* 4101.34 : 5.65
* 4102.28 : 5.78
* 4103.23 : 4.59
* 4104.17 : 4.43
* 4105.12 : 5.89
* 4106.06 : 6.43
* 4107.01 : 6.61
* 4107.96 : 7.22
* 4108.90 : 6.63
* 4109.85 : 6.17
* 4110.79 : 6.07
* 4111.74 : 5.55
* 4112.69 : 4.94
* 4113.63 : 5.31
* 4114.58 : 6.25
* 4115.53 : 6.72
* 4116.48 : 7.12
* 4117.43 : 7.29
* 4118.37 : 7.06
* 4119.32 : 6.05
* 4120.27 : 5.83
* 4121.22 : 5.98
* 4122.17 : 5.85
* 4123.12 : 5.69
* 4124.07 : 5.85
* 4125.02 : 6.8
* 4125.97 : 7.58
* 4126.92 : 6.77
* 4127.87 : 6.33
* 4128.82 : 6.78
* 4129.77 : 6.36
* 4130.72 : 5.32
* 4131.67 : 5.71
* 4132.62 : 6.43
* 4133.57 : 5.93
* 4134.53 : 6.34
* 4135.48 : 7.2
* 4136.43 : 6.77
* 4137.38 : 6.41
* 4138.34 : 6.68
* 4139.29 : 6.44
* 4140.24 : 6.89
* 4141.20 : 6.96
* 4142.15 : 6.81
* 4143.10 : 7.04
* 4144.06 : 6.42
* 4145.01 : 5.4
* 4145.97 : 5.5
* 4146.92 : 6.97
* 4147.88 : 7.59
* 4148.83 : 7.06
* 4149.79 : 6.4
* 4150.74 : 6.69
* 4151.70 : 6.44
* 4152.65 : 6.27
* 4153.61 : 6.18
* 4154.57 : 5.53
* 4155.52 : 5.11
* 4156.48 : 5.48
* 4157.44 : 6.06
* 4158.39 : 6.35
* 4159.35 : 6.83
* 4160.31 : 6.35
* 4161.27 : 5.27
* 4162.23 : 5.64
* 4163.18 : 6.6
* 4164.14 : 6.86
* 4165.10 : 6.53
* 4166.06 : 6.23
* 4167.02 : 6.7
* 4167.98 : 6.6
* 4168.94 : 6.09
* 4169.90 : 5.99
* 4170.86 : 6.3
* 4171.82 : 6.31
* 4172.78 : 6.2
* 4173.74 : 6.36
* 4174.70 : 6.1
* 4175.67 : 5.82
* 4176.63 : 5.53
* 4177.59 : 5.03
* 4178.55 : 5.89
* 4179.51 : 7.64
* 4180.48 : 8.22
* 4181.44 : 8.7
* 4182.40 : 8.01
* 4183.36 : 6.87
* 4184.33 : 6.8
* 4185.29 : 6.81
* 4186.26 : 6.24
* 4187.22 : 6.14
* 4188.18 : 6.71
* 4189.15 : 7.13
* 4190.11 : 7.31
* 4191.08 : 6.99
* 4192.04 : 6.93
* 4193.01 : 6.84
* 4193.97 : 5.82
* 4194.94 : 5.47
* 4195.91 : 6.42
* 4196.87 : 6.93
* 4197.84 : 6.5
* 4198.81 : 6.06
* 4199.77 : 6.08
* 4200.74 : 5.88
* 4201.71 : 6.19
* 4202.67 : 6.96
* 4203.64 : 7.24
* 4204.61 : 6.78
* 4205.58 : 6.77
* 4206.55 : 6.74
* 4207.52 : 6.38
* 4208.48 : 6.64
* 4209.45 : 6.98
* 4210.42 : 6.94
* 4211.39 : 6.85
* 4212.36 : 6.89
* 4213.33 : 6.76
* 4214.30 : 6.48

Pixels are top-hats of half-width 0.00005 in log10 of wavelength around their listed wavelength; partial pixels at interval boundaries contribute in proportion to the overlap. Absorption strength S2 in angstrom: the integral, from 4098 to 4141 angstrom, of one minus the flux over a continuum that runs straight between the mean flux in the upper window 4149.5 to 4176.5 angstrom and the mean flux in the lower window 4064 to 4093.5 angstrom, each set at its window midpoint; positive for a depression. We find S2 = 1.4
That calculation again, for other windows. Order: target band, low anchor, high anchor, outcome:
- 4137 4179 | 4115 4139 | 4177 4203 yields 1.8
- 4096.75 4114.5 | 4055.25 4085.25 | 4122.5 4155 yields 1.7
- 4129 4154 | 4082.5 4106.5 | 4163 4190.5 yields 0.0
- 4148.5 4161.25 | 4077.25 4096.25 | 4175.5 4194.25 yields 1.1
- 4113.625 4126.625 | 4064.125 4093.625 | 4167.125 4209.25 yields 0.3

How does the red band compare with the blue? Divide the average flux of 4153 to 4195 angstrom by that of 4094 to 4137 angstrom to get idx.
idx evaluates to 1.05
